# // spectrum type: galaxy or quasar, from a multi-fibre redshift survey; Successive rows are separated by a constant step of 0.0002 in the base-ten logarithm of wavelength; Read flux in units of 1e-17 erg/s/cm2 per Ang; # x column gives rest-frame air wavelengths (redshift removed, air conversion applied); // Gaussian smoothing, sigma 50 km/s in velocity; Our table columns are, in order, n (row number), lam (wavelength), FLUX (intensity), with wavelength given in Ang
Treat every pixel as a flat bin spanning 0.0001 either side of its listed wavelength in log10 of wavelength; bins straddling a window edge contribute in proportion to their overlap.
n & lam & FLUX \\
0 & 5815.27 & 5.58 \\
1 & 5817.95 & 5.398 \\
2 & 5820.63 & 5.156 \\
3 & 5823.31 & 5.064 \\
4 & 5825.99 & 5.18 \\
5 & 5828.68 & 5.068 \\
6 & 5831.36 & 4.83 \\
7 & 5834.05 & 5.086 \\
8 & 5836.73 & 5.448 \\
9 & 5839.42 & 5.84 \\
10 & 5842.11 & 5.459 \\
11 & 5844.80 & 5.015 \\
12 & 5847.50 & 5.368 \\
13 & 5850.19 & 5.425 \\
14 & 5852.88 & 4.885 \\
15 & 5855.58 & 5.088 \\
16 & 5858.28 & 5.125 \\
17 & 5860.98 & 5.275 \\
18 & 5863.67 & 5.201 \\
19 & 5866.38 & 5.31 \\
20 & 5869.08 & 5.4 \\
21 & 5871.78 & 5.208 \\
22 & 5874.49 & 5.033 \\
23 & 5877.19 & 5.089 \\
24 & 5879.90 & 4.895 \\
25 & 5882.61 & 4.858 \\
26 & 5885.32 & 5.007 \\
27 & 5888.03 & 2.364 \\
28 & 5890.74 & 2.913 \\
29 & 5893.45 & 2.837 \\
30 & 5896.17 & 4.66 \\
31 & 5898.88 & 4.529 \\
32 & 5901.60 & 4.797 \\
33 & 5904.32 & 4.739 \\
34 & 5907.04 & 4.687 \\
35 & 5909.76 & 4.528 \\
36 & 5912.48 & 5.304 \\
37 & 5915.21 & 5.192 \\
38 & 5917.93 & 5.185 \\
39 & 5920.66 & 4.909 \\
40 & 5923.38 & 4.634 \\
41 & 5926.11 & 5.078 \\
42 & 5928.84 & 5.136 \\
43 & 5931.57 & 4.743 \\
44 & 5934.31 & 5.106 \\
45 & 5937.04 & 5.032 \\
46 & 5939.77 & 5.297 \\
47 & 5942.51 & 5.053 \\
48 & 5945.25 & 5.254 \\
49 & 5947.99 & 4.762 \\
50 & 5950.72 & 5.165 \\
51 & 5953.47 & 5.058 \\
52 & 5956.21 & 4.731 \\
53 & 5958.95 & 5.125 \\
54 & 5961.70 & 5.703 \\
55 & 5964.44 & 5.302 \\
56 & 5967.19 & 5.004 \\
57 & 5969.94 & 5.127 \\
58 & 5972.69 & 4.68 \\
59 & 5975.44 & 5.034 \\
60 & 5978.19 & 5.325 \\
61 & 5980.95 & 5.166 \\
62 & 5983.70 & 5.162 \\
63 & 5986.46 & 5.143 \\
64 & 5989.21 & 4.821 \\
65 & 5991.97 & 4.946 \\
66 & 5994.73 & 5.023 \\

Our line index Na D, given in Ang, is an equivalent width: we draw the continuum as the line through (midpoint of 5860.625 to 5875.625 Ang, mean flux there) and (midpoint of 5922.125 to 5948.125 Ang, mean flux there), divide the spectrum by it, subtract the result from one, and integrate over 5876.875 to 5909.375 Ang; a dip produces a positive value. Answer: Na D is 5.6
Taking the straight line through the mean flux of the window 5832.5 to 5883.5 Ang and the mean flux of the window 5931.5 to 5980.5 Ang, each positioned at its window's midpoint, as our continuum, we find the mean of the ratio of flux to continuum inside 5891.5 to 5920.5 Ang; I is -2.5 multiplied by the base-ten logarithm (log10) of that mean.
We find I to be 0.12 mag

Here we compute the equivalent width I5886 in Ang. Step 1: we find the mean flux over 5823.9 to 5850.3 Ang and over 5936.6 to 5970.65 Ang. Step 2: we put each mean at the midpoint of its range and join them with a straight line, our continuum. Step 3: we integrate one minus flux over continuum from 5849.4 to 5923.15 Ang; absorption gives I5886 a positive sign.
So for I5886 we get 6.4 Ang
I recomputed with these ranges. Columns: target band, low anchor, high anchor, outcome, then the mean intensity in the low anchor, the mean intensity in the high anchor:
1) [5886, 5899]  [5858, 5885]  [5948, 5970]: 0.434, 5.13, 5.13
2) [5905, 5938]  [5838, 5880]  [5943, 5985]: 0.043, 5.24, 5.11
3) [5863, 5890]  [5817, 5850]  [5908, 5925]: 0.070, 5.25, 4.95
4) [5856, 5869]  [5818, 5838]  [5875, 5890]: -0.122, 5.14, 4.41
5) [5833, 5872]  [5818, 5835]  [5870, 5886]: -0.047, 5.09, 5.03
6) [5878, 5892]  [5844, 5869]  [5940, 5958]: 0.259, 5.2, 5.02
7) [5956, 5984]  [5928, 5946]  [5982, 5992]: -0.019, 5.08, 5.04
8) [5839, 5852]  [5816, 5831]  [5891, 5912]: -0.091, 5.17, 4.36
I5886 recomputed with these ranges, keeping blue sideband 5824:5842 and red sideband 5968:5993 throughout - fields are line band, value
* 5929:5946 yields 0.09 Ang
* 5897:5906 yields 0.82 Ang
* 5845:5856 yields 0.10 Ang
